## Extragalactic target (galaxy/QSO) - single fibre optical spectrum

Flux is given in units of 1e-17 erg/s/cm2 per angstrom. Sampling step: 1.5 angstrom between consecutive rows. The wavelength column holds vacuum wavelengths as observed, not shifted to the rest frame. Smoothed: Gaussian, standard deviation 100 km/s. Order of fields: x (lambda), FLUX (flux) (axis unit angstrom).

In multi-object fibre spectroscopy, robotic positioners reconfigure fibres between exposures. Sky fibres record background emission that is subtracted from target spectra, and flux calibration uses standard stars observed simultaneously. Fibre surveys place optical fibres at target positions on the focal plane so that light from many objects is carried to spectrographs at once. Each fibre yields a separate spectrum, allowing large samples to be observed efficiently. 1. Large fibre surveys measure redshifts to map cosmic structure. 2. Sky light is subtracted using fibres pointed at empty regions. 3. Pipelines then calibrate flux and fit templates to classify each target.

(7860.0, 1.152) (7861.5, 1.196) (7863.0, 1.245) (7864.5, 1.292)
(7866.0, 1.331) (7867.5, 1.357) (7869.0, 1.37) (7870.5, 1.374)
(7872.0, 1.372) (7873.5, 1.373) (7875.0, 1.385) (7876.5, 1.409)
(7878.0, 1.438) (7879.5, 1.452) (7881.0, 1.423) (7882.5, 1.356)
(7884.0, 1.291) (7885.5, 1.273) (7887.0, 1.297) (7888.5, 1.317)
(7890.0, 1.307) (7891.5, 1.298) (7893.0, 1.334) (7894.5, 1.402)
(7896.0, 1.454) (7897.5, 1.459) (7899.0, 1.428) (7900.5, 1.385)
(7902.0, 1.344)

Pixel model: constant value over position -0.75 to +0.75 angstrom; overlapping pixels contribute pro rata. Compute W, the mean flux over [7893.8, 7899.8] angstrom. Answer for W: 1.44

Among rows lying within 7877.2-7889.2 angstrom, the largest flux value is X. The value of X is 1.452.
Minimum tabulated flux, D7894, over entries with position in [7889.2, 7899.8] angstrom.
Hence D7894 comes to 1.298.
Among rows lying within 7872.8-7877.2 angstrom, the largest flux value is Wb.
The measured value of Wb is 1.409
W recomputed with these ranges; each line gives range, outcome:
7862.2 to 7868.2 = 1.3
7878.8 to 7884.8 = 1.38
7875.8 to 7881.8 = 1.43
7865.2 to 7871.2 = 1.36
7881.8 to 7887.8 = 1.3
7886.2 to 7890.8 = 1.31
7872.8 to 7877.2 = 1.39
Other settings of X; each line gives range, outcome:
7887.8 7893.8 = 1.334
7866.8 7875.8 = 1.385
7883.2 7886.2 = 1.291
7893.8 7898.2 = 1.459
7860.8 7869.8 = 1.37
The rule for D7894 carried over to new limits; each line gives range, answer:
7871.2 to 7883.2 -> 1.356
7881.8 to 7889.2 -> 1.273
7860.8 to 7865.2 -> 1.196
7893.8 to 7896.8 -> 1.402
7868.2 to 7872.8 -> 1.37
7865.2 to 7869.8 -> 1.331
